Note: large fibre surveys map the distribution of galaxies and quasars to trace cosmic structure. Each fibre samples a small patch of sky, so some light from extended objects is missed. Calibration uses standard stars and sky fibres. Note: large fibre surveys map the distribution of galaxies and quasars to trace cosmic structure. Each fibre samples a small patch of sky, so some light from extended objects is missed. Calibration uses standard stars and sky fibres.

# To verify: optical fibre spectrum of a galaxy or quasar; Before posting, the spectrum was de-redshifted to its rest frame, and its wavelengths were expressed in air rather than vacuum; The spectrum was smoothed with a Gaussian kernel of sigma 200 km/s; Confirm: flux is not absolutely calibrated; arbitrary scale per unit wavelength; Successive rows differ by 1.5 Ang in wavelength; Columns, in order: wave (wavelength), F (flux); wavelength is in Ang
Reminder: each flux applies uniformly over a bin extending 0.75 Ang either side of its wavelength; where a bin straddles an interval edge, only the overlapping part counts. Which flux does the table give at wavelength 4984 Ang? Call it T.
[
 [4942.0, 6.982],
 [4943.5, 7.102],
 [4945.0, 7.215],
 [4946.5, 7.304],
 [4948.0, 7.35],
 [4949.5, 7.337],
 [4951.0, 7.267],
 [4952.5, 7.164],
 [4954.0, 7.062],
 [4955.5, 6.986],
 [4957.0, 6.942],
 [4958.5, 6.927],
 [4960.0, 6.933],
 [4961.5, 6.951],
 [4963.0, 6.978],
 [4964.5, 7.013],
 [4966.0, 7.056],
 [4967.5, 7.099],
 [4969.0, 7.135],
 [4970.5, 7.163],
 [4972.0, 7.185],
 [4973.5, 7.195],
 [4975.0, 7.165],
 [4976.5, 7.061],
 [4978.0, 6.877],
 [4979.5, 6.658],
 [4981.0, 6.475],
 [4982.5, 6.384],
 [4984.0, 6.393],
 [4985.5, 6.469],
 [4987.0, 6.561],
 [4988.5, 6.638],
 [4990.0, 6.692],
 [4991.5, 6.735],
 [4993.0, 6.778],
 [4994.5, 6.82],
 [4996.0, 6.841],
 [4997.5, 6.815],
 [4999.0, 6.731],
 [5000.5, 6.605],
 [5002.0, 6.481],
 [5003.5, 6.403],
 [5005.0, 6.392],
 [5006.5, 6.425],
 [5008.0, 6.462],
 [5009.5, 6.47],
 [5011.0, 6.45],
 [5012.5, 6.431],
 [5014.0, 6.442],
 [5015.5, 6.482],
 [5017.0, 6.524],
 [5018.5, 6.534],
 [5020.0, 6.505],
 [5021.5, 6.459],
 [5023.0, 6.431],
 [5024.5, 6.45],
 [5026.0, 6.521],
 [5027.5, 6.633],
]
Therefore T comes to 6.393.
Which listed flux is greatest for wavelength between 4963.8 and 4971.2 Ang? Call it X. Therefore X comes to 7.163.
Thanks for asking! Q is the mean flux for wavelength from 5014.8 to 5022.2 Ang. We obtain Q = 6.5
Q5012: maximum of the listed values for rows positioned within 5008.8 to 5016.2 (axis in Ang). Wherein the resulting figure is 6.482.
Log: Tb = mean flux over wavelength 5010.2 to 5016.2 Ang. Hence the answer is 6.45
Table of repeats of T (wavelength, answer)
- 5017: 6.524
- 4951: 7.267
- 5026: 6.521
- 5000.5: 6.605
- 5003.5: 6.403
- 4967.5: 7.099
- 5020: 6.505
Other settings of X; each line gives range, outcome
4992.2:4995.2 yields 6.82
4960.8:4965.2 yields 7.013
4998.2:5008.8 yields 6.731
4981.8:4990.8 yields 6.692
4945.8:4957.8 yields 7.35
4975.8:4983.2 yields 7.061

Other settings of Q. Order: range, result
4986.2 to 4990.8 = 6.63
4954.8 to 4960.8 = 6.95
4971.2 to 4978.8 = 7.09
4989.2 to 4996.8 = 6.77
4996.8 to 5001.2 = 6.72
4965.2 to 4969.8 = 7.1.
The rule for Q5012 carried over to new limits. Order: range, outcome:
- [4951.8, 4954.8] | 7.164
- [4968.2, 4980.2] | 7.195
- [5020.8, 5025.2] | 6.459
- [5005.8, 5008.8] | 6.462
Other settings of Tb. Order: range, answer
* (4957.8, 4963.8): 6.95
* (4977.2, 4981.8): 6.67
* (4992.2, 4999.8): 6.8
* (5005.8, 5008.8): 6.44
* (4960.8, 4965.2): 6.98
